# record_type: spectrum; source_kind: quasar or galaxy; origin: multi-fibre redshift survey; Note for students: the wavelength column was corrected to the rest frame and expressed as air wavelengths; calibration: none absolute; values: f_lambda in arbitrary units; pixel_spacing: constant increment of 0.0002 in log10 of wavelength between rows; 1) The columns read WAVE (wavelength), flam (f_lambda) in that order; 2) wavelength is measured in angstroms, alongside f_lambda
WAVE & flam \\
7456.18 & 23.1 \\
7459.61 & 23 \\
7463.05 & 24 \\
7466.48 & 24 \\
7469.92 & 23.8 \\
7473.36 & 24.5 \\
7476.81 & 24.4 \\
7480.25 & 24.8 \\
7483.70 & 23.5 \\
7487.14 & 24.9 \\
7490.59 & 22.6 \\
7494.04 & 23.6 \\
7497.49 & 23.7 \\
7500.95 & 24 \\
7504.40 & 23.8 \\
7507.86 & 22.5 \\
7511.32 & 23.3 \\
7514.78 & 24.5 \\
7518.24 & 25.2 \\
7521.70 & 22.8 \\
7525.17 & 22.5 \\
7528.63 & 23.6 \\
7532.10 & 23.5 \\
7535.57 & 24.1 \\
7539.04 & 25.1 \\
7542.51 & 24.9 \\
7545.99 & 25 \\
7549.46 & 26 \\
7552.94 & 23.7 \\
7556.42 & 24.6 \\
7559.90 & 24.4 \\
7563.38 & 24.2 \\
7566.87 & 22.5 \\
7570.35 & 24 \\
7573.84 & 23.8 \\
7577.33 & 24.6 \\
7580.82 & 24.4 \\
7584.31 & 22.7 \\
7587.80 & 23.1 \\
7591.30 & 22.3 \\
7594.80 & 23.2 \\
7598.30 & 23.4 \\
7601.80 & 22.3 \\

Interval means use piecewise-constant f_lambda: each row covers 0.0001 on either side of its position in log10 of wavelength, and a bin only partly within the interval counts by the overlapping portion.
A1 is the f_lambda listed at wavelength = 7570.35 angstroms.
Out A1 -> 24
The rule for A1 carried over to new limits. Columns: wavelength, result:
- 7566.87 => 22.5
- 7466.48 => 24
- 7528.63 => 23.6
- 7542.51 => 24.9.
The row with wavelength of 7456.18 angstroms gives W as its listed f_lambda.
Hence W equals 23.1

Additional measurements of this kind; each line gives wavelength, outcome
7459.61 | 23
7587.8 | 23.1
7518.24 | 25.2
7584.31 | 22.7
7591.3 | 22.3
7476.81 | 24.4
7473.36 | 24.5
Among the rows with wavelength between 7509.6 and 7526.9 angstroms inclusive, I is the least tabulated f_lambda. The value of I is 22.5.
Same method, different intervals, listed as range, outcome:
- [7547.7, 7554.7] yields 23.7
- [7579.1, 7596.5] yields 22.3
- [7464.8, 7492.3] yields 22.6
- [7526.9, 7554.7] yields 23.5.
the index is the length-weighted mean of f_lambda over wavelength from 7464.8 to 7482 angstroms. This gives 24.3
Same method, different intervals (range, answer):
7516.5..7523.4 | 24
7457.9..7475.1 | 23.9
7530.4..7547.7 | 24.5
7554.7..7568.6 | 23.9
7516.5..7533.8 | 23.5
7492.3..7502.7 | 23.8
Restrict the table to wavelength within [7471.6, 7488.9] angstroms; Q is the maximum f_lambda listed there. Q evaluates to 24.9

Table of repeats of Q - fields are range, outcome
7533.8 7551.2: 26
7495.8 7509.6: 24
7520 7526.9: 22.8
